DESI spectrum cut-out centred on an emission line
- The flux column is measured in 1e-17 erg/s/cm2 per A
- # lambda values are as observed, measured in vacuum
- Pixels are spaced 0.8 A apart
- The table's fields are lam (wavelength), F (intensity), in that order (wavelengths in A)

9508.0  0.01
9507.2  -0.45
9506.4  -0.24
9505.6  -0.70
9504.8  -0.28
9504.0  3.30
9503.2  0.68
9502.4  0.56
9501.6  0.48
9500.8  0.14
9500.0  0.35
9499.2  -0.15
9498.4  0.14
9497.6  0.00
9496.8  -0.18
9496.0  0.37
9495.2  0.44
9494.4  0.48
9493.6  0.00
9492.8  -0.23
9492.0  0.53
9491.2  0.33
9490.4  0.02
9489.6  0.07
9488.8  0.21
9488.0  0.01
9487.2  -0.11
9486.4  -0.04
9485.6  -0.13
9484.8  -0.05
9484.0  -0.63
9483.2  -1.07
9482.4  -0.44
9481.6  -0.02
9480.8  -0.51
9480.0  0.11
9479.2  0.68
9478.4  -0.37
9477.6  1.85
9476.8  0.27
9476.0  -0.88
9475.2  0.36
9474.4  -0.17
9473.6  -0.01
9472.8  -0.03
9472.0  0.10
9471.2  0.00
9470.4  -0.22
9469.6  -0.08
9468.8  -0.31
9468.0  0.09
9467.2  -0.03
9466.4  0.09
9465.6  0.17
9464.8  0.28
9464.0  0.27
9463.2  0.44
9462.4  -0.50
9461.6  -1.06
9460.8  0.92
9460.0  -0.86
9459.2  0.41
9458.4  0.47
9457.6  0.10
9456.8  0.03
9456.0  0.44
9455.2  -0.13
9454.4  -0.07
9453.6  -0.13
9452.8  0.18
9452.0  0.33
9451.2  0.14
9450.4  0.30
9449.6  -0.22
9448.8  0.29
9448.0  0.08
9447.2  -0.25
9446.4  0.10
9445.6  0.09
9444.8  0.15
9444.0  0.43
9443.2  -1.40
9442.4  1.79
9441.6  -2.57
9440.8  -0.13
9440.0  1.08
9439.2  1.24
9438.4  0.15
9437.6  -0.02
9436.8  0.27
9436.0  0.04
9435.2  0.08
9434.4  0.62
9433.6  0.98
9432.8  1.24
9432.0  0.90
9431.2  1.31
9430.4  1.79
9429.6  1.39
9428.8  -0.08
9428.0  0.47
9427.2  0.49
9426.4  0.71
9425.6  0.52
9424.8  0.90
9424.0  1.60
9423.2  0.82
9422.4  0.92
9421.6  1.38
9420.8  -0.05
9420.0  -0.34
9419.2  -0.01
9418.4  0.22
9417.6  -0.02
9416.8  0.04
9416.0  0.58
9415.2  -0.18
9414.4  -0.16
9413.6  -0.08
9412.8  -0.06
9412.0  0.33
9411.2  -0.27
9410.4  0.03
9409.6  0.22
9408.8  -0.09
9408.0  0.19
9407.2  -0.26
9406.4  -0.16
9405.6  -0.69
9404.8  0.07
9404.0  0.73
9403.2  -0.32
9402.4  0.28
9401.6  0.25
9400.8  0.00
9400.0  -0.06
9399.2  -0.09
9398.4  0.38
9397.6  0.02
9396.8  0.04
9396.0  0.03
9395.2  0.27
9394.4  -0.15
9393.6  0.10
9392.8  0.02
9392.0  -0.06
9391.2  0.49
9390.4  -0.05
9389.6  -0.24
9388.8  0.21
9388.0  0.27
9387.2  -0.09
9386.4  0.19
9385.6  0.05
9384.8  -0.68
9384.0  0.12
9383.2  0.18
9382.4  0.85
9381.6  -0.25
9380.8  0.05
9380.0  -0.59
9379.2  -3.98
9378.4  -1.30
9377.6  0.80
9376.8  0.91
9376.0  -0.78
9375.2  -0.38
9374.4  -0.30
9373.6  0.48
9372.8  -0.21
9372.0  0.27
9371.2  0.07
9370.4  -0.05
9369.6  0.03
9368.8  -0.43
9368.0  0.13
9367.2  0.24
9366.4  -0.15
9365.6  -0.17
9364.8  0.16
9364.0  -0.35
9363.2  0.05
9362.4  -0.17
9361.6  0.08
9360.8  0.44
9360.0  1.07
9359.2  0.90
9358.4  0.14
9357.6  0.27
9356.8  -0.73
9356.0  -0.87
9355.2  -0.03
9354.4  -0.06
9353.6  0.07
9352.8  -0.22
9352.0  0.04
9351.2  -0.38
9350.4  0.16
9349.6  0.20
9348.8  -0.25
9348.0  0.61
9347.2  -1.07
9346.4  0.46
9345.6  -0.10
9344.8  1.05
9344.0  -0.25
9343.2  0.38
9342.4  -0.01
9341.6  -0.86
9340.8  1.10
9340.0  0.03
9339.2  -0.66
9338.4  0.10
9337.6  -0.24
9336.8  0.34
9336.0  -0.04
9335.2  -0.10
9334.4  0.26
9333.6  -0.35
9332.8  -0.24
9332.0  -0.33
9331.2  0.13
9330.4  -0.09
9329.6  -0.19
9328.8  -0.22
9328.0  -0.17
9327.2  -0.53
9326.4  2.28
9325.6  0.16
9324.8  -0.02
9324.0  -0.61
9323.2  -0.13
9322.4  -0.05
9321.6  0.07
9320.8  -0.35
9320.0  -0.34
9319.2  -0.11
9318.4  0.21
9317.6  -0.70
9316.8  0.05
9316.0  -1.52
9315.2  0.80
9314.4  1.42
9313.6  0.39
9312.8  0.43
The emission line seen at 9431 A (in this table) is [O II]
